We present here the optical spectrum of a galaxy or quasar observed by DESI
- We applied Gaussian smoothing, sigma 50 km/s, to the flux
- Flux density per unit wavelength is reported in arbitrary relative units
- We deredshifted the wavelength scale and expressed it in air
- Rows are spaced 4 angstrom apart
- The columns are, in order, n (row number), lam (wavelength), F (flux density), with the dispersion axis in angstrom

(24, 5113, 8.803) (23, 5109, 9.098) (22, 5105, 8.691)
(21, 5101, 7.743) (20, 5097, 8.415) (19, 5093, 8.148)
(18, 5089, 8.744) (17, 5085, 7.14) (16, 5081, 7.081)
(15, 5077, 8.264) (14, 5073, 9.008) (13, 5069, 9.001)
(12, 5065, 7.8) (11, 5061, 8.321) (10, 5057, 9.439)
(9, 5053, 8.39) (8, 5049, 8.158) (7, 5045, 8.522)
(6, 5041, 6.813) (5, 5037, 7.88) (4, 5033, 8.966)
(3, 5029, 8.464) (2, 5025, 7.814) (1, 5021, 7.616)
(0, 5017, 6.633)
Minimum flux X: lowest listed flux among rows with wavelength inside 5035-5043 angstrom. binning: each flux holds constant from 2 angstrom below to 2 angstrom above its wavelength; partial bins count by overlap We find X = 6.813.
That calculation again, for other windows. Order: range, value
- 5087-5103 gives 7.743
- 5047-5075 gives 7.8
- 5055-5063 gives 8.321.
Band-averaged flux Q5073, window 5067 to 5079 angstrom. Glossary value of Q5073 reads 8.76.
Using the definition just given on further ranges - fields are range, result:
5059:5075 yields 8.53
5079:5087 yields 7.11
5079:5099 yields 7.91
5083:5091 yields 7.94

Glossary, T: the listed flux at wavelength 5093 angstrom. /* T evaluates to 8.148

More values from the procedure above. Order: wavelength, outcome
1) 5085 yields 7.14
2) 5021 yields 7.616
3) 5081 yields 7.081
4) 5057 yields 9.439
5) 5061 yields 8.321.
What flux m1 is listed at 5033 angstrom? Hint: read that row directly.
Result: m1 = 8.966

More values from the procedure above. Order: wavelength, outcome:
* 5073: 9.008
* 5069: 9.001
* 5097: 8.415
